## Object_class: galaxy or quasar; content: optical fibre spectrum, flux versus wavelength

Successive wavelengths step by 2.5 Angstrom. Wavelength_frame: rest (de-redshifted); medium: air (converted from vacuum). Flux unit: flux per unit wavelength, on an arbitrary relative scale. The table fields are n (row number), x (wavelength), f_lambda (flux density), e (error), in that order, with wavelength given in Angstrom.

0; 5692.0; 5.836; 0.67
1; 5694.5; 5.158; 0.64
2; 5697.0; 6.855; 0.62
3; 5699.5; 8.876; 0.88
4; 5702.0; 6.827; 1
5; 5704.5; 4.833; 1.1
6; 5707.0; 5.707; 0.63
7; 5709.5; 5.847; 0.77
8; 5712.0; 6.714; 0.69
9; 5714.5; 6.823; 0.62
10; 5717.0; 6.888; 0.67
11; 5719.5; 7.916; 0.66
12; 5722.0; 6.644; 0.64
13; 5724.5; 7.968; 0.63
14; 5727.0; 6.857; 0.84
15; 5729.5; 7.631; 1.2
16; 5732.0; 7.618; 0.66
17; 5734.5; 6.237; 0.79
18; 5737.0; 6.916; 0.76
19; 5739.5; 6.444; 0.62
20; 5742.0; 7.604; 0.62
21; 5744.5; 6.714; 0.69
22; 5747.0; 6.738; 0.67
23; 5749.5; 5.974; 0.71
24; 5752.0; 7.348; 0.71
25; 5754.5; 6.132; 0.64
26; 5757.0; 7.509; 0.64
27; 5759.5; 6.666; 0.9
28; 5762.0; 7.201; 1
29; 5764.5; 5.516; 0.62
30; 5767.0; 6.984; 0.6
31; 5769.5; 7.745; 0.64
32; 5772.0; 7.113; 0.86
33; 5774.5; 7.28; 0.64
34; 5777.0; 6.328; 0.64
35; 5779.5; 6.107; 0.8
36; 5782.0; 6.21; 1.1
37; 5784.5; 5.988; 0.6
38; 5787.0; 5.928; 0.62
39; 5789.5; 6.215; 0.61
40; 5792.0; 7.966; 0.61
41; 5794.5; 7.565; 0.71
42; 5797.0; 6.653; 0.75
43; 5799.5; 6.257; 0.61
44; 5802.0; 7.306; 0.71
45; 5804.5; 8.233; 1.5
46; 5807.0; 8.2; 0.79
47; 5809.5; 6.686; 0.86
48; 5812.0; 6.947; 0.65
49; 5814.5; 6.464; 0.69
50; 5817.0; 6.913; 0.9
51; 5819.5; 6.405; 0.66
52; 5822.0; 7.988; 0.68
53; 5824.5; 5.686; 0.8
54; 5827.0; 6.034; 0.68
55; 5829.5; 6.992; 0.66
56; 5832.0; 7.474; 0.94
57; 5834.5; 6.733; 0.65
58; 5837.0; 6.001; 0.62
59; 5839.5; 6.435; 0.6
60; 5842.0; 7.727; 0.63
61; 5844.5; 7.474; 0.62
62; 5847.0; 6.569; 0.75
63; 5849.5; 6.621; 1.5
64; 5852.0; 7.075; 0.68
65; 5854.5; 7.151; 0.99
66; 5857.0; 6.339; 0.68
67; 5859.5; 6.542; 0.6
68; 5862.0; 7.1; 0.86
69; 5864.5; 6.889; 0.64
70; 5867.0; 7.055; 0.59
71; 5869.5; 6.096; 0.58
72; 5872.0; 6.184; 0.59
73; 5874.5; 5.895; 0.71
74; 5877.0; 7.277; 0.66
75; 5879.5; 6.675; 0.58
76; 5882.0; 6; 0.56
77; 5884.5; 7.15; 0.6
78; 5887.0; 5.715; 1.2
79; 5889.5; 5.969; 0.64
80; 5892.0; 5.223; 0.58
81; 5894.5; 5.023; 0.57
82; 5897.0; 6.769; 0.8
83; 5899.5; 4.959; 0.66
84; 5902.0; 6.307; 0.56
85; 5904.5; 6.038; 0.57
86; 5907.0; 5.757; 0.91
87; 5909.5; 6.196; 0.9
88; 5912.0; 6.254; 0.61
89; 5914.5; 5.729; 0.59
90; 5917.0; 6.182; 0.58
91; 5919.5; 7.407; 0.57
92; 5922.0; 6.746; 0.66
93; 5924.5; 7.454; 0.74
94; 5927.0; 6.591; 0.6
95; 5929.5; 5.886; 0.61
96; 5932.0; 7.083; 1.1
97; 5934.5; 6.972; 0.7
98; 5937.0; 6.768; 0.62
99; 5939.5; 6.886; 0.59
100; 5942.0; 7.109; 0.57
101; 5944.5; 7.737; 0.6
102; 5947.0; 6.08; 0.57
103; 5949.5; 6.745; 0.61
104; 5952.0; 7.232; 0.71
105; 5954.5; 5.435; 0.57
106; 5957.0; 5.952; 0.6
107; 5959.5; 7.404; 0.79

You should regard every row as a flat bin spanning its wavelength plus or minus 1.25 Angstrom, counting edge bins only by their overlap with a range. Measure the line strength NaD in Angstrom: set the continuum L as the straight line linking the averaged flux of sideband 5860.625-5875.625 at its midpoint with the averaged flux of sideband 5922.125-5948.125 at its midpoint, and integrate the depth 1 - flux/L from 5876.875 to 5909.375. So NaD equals 3.1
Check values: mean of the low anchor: 6.54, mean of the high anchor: 6.86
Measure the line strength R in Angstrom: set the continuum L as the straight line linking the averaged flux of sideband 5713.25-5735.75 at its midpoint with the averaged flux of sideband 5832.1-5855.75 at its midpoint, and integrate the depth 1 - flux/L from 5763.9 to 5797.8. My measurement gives 1.6 Angstrom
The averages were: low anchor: 7.18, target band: 6.71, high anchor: 6.89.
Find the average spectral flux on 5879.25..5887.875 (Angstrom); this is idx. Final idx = 6.38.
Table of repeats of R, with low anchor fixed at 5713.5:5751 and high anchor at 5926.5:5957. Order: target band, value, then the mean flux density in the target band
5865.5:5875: 0.6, 6.36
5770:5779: 0.0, 6.91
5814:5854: 0.3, 6.8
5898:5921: 2.1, 6.11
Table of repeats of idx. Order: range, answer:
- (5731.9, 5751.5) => 6.75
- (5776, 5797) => 6.55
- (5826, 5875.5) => 6.73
